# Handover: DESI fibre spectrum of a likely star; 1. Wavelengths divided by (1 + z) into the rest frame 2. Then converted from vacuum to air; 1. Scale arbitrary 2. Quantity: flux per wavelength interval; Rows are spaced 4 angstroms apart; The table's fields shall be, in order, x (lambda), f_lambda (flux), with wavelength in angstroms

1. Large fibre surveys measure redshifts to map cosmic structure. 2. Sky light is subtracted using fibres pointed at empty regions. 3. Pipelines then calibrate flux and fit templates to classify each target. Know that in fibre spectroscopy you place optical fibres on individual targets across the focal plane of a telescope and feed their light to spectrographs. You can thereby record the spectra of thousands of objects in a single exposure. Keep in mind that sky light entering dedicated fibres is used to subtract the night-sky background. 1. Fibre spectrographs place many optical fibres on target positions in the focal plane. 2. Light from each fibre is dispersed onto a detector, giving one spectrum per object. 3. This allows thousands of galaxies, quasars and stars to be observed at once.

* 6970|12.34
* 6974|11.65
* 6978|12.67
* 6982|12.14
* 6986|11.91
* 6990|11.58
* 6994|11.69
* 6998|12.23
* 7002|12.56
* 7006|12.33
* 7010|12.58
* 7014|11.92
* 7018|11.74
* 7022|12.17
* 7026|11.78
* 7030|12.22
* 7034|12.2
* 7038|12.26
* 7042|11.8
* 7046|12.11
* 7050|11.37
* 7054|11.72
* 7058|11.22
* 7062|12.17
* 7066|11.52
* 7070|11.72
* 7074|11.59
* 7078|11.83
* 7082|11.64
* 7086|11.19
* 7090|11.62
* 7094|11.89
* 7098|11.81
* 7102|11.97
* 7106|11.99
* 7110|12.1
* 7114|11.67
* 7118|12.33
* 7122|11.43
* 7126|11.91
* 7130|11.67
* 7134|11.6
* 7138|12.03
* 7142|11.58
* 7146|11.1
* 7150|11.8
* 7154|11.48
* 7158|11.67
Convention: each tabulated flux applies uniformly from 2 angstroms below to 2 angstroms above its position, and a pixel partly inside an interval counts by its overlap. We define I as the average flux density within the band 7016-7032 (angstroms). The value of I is 12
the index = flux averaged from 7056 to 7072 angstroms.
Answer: 11.7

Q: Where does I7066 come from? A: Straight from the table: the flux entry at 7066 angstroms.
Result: 11.52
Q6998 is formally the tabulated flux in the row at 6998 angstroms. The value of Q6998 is 12.23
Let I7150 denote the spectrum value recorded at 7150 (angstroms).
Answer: 11.8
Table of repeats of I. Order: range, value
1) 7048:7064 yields 11.6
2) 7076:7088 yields 11.6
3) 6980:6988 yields 12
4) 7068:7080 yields 11.7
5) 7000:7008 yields 12.4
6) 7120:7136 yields 11.7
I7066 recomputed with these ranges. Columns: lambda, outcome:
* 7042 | 11.8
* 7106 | 11.99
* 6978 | 12.67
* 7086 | 11.19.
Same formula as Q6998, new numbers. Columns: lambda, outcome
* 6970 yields 12.34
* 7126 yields 11.91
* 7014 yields 11.92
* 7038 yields 12.26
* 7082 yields 11.64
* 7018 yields 11.74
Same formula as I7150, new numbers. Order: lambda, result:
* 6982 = 12.14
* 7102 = 11.97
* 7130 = 11.67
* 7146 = 11.1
